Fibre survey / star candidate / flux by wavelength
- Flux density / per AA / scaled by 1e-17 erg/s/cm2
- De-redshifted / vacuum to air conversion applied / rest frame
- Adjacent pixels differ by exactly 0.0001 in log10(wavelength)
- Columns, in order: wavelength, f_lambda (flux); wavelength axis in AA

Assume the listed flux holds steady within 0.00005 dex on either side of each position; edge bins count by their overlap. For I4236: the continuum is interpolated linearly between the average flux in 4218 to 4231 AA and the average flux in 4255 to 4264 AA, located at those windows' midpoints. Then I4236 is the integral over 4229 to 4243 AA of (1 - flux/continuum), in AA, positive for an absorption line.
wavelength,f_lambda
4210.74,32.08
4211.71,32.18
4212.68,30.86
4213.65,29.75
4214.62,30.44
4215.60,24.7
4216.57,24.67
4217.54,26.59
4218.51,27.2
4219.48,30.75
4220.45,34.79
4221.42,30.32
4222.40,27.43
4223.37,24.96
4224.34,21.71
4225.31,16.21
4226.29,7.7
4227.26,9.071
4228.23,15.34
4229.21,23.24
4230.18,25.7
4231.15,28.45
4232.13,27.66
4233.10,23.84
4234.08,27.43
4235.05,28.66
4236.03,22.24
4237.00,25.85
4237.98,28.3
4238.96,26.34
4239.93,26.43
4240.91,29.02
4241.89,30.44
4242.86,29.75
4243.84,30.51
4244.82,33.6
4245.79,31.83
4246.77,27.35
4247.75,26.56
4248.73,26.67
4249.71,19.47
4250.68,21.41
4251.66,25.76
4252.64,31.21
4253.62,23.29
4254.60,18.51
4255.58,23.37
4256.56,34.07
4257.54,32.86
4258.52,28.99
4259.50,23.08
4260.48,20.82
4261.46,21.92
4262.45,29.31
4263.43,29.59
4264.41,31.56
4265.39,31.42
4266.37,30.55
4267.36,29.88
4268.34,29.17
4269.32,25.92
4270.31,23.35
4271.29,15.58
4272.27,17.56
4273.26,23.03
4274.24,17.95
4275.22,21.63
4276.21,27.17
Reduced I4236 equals -1.5 AA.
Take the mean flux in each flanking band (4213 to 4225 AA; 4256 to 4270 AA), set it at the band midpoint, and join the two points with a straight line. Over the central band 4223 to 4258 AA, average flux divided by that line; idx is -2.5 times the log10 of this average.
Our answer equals 0.12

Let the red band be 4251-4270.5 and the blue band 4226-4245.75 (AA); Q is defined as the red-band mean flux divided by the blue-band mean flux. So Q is 1.08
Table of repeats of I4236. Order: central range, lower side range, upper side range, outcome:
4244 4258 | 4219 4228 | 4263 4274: -1.4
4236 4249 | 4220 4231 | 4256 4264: -2.0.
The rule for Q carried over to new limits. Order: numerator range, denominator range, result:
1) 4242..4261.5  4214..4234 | 1.11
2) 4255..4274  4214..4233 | 1.09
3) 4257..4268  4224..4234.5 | 1.38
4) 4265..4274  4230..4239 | 0.94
